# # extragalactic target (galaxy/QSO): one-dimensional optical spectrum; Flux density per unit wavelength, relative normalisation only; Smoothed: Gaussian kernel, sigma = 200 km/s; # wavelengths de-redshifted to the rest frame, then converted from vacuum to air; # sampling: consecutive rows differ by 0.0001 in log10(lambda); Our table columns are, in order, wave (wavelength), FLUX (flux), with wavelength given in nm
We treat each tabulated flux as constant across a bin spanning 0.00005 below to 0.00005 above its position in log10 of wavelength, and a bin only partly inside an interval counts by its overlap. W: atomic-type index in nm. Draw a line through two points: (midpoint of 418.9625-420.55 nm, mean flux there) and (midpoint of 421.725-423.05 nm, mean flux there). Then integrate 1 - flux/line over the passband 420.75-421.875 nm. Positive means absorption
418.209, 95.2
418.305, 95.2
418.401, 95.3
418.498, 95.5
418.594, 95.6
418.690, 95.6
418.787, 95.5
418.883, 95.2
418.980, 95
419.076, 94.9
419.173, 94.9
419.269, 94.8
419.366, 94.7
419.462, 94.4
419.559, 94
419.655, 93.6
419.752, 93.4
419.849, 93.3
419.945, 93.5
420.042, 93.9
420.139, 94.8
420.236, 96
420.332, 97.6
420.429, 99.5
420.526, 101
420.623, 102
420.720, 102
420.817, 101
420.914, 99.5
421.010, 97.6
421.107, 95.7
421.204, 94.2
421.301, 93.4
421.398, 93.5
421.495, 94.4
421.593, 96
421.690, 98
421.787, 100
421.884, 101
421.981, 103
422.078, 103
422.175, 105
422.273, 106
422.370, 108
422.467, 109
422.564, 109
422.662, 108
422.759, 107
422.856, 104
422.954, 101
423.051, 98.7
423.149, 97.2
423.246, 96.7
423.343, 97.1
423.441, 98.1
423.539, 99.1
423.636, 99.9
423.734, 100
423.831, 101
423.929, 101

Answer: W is 0.04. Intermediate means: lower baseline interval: 95.2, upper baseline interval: 105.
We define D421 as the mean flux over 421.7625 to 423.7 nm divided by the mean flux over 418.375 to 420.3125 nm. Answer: 1.1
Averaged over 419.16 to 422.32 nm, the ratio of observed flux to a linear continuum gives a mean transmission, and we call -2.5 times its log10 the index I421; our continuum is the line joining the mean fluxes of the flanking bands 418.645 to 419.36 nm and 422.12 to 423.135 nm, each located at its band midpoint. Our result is 0.03 mag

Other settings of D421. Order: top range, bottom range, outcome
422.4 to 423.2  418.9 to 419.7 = 1.10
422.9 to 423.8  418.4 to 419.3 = 1.04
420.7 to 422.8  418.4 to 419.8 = 1.07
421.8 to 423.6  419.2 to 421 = 1.06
